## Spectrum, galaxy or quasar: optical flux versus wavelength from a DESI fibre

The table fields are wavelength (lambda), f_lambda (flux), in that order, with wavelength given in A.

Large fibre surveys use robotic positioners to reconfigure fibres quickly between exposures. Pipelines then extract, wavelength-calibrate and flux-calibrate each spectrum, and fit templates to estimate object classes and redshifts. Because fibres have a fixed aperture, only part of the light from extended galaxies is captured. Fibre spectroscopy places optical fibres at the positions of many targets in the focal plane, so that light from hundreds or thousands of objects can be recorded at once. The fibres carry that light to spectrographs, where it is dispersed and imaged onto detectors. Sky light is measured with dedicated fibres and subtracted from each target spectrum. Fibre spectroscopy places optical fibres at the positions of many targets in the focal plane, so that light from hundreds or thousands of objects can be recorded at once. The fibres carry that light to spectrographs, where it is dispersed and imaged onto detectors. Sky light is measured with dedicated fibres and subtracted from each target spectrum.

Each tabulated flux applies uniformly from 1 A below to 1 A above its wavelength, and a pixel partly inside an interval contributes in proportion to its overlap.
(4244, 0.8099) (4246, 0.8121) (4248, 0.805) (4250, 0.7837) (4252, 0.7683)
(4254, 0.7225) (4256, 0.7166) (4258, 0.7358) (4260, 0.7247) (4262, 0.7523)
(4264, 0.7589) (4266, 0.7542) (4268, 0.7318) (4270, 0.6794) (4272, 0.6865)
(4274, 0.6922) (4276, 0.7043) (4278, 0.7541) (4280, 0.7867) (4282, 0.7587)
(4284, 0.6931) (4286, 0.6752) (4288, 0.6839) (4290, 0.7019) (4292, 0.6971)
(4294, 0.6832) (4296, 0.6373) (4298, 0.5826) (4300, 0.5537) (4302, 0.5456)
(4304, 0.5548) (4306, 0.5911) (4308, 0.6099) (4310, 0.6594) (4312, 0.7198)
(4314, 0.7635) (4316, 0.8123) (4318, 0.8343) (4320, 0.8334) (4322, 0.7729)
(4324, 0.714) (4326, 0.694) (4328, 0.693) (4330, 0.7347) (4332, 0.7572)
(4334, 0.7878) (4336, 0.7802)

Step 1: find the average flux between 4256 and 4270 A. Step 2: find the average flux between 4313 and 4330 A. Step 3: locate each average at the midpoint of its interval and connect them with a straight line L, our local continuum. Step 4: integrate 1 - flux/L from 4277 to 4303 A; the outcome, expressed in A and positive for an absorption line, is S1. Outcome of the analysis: 2.6 A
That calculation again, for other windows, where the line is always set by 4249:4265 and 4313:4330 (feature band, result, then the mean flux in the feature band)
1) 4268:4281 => 0.6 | 0.718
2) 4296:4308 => 2.9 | 0.575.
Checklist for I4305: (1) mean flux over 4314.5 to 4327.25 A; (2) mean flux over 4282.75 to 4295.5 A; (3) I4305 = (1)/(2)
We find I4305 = 1.13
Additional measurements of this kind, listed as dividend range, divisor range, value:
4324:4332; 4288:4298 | 1.07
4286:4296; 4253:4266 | 0.93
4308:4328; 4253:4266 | 1.01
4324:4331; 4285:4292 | 1.03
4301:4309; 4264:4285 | 0.79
